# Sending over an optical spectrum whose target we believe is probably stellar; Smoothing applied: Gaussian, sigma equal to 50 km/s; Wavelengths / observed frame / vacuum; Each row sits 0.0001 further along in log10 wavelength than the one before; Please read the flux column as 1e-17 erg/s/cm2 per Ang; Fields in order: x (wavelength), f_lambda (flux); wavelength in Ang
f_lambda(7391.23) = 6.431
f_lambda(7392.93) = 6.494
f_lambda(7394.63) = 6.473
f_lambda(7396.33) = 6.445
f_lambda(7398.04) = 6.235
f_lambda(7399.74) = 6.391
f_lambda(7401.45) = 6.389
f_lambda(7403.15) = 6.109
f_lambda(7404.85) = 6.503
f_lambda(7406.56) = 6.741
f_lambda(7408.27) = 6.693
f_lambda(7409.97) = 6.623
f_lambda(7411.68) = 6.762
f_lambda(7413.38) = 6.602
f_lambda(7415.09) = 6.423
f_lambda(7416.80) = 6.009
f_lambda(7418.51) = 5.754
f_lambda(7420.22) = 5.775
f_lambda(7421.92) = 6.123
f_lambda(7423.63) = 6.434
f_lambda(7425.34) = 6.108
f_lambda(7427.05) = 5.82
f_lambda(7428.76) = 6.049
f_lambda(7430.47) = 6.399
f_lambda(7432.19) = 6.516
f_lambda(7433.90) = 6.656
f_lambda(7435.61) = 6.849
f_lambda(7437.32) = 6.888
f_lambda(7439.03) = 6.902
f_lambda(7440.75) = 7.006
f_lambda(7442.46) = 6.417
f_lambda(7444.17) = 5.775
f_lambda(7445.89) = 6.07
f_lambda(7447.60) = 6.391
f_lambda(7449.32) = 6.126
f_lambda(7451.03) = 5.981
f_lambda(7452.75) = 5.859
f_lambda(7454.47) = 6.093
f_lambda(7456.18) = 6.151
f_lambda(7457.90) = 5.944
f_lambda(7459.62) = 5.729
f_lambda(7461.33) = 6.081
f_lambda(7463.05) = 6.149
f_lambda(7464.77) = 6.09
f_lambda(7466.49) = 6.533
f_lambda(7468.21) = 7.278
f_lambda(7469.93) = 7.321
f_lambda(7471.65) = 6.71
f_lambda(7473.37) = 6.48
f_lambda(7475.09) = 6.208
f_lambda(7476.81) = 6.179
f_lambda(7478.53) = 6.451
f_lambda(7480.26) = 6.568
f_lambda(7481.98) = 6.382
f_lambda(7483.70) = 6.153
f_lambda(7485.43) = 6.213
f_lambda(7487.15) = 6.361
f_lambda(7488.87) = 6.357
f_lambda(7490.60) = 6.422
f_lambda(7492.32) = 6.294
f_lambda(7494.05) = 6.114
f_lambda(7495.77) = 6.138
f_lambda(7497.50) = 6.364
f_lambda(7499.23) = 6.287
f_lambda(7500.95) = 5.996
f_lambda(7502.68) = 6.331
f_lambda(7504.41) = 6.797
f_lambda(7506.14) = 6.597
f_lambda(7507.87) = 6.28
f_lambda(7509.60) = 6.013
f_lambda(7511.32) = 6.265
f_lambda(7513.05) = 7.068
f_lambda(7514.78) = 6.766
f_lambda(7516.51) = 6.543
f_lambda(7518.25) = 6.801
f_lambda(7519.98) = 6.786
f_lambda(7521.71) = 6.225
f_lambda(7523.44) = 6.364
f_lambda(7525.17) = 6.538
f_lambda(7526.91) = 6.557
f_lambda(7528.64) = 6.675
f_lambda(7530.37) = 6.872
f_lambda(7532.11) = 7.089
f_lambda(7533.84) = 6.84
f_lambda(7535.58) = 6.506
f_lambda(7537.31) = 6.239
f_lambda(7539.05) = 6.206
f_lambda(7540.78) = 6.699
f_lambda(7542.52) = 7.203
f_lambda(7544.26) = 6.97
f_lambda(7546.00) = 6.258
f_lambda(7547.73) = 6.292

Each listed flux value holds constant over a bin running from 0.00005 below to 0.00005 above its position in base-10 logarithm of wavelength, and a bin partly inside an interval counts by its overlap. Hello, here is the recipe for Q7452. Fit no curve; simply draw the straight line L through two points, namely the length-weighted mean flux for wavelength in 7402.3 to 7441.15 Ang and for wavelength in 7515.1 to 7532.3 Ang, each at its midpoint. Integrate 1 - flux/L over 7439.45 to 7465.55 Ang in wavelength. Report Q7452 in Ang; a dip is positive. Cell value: 1.4 Ang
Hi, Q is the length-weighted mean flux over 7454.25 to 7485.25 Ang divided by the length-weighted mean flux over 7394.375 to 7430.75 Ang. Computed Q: 1.01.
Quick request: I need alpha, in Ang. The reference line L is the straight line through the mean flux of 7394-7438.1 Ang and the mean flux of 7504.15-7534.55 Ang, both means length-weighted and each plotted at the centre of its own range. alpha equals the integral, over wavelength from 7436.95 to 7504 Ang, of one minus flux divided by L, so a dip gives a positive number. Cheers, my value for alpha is 1.8 Ang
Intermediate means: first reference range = 6.37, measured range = 6.33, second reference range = 6.61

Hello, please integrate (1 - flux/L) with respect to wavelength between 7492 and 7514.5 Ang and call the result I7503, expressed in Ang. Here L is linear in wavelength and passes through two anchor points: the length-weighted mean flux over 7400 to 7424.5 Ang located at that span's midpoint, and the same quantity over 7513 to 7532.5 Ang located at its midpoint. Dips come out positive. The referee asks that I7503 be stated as 0.8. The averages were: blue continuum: 6.35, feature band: 6.36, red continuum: 6.66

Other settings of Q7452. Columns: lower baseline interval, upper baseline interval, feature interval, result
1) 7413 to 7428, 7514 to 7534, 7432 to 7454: -0.7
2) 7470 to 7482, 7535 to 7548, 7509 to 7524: 0.0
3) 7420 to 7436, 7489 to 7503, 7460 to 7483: -0.8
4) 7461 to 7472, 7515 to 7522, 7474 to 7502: 1.4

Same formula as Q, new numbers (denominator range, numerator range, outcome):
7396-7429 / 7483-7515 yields 1.01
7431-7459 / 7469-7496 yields 1.01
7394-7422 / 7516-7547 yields 1.04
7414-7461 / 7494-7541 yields 1.04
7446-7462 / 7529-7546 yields 1.11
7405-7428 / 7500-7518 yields 1.03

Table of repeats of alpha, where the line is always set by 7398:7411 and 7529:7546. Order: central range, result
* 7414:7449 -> 1.1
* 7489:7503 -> 0.8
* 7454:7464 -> 0.8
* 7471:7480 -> 0.3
